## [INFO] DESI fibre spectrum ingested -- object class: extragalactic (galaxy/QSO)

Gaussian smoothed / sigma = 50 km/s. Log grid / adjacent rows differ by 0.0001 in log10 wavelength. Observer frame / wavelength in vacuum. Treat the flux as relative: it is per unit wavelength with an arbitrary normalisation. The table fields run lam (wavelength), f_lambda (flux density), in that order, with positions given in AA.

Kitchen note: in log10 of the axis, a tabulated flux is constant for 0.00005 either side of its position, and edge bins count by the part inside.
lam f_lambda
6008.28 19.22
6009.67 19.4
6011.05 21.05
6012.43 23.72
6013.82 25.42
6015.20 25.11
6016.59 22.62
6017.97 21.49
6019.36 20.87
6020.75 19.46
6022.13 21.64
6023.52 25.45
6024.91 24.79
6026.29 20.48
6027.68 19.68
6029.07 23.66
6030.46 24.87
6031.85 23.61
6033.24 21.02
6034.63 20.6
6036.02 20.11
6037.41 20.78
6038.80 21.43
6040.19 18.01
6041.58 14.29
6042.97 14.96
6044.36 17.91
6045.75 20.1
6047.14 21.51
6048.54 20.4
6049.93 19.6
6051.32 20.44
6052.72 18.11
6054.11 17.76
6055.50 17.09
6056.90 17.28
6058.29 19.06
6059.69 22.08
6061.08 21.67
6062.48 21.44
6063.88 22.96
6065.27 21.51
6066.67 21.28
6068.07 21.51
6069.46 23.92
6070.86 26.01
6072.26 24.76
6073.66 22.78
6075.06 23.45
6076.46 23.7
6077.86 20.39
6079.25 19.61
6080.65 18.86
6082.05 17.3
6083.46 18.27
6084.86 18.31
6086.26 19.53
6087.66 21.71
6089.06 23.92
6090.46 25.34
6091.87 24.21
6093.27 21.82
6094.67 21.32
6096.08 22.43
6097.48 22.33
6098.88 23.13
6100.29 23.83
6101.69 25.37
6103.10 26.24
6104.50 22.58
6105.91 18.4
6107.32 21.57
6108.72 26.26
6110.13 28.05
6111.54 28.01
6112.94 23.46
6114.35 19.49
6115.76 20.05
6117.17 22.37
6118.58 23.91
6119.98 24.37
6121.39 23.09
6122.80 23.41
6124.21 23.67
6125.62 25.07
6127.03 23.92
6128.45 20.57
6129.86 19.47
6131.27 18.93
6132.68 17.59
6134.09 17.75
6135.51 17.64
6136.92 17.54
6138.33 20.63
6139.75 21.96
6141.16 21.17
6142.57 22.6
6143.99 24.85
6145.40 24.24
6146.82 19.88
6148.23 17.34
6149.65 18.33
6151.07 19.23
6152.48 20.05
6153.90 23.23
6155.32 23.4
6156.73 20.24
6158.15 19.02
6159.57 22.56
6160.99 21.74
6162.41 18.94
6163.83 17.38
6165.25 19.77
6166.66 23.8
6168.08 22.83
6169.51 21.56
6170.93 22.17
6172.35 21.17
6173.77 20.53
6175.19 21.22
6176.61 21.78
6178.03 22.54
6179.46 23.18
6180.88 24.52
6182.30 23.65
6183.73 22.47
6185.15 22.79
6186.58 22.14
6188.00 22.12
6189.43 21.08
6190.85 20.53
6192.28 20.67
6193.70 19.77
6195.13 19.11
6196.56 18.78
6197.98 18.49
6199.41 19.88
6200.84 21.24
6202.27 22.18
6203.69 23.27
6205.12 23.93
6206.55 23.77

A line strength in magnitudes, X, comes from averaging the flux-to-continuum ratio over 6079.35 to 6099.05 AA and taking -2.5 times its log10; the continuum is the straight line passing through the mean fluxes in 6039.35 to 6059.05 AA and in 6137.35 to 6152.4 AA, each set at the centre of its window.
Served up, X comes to -0.09 mag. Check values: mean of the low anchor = 18.4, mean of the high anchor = 20.9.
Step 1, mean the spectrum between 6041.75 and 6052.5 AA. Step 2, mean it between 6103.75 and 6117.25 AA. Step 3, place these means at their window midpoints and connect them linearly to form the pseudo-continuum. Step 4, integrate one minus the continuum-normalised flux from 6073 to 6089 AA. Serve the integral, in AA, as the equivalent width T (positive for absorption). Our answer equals 0.5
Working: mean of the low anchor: 19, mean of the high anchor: 23.1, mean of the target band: 20.5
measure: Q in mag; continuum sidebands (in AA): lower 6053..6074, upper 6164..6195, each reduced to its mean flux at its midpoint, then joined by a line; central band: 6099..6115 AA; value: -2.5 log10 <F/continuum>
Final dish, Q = -0.12 mag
